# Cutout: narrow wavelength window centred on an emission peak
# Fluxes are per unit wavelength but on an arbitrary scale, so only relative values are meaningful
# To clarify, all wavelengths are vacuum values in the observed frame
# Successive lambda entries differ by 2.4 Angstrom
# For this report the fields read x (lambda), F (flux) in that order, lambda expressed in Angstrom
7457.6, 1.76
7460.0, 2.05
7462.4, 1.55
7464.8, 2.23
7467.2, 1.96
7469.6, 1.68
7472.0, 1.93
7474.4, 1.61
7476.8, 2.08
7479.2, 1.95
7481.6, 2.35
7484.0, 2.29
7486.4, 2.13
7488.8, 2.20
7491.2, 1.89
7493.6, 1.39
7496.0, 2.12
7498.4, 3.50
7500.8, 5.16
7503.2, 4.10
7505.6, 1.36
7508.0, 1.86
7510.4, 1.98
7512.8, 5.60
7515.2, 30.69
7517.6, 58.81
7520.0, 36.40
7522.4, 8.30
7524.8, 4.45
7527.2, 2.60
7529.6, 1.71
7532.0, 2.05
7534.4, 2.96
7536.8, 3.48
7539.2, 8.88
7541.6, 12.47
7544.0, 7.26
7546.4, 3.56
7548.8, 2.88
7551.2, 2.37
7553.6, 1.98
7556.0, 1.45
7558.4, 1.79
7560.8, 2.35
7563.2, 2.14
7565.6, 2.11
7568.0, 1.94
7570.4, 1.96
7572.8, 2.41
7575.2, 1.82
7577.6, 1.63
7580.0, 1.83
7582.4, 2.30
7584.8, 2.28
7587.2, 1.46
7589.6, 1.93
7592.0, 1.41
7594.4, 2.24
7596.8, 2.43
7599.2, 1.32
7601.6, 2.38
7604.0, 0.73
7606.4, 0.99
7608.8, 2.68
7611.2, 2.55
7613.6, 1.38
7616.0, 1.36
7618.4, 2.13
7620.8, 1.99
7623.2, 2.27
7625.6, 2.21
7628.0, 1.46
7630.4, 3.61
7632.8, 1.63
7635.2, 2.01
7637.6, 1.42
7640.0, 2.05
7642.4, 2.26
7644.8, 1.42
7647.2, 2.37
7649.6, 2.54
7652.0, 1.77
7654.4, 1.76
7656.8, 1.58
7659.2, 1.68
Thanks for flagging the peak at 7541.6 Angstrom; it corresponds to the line [N II] 6583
